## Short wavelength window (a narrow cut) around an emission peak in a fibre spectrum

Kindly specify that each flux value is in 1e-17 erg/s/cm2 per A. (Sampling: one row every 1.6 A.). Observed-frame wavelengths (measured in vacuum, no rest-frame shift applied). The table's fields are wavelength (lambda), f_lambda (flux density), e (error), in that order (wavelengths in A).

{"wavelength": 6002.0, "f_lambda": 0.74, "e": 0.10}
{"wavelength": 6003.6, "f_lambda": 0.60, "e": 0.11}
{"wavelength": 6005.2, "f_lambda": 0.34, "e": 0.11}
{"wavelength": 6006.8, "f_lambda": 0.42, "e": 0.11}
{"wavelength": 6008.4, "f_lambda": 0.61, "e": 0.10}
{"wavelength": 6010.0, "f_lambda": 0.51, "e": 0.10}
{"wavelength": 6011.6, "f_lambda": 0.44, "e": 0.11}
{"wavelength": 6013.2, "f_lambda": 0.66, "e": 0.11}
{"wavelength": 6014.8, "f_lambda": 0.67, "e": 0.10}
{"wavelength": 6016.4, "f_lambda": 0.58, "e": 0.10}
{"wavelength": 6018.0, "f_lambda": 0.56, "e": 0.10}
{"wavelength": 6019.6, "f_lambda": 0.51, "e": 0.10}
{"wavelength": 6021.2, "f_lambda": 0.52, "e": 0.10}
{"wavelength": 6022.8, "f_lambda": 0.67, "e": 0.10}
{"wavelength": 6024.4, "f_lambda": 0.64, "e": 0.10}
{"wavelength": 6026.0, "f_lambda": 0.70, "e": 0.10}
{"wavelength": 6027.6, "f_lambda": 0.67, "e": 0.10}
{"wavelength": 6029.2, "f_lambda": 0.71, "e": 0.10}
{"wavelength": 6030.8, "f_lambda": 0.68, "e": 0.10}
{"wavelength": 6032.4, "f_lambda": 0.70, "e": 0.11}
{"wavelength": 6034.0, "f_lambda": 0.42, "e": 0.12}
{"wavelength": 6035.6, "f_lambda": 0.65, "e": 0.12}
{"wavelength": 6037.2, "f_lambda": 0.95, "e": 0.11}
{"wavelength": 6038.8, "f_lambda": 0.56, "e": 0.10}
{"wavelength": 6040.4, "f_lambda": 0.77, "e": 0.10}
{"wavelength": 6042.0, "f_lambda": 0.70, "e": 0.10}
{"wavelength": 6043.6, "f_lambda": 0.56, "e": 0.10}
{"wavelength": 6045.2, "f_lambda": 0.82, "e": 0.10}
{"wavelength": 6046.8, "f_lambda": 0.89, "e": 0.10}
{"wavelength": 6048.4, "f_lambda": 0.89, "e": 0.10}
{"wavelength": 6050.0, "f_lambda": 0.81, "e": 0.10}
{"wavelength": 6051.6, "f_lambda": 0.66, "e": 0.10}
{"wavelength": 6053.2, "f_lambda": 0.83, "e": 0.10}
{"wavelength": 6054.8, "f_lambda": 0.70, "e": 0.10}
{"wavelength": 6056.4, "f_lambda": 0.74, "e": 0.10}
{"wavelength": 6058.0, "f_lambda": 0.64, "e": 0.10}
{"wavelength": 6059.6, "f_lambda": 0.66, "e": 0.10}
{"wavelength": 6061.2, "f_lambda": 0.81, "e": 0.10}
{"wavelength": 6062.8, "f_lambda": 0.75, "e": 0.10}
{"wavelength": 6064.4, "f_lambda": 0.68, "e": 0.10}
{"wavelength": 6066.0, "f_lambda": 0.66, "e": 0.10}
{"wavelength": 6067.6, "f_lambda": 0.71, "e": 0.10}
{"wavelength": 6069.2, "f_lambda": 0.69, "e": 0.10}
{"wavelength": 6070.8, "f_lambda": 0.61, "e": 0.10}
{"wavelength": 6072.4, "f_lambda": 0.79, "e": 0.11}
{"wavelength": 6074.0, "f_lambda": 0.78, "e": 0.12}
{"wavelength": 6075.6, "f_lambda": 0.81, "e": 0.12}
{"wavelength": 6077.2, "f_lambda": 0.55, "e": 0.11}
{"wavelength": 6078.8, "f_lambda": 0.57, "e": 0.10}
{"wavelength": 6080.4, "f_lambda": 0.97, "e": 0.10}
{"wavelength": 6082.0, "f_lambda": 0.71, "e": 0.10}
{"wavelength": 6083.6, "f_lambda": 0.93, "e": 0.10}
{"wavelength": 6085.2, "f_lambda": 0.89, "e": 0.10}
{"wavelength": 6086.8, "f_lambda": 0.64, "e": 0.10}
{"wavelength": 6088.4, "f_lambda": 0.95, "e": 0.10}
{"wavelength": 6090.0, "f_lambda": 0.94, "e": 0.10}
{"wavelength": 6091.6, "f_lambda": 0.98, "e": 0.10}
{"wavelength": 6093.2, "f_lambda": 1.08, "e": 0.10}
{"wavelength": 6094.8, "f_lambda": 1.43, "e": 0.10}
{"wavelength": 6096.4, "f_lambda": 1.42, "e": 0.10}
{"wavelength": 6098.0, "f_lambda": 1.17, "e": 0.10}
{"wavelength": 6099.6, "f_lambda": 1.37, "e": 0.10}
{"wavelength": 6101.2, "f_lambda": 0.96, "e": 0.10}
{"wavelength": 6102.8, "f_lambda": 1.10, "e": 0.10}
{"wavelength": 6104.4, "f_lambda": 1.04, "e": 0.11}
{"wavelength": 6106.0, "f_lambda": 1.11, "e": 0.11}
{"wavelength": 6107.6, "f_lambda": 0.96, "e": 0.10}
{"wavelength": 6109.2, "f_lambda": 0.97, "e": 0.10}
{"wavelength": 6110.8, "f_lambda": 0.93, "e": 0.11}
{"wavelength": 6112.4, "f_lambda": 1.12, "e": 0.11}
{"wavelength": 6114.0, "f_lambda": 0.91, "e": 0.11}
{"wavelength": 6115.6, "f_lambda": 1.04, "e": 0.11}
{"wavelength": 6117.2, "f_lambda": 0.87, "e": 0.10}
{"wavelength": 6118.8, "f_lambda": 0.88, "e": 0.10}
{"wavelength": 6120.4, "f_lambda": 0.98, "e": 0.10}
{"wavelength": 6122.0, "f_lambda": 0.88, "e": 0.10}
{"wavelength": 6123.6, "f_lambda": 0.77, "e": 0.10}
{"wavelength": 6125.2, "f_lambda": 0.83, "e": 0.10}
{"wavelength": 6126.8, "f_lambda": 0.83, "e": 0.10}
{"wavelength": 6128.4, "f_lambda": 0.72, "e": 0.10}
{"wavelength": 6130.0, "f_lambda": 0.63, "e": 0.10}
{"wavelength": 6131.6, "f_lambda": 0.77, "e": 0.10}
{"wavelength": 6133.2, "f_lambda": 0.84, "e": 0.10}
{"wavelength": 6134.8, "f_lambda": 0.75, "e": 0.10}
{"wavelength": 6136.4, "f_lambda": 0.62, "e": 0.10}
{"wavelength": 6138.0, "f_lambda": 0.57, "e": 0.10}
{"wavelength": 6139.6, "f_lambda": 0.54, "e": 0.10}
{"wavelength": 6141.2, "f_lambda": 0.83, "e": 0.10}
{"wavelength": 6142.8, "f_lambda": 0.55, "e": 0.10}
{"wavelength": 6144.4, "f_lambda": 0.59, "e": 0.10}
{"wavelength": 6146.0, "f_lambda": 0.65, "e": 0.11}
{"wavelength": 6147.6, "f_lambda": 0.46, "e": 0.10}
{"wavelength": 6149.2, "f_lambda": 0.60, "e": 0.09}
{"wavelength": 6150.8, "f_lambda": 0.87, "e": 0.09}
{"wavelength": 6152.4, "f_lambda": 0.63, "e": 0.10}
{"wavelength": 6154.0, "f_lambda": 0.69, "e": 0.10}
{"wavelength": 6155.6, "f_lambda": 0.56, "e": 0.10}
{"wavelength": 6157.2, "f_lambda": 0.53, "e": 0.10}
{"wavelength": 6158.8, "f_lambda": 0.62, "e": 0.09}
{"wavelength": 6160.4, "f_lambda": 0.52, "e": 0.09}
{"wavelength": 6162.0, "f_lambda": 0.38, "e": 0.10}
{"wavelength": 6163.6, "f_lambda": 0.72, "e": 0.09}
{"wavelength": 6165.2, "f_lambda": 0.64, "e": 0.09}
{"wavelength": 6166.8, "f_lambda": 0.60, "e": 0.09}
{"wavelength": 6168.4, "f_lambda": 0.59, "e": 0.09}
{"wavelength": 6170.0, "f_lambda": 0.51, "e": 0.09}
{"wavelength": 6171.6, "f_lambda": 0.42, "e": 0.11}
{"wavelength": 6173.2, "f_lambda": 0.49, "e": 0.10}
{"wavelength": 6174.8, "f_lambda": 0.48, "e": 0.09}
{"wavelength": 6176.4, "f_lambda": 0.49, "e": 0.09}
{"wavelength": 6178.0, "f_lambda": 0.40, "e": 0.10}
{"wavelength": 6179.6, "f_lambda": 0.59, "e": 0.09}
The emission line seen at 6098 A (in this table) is C III] 1909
